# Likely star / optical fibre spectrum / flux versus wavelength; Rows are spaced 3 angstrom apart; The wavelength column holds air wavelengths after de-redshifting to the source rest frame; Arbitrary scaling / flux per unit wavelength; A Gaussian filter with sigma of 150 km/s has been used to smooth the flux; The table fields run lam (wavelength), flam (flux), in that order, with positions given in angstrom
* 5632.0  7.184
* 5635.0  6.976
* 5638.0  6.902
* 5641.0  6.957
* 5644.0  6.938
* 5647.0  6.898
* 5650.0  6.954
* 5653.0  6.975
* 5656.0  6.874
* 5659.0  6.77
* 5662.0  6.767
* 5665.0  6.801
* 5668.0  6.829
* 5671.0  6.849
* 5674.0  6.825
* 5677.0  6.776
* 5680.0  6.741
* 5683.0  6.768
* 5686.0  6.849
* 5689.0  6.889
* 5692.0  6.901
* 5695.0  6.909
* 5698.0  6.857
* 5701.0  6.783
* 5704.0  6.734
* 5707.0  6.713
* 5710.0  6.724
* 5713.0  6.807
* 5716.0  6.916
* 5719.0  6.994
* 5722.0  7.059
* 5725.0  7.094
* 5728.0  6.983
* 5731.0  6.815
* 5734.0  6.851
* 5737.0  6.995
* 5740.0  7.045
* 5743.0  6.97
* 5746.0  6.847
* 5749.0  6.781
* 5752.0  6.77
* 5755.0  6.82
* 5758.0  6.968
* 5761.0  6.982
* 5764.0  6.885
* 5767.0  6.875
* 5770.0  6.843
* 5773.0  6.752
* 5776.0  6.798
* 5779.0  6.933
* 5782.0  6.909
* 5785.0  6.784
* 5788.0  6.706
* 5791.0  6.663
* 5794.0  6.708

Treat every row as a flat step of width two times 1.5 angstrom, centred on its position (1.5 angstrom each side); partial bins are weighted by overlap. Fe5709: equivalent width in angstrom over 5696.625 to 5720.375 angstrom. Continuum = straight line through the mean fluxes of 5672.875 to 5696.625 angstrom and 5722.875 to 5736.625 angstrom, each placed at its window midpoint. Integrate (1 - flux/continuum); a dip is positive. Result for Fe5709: 0.27 angstrom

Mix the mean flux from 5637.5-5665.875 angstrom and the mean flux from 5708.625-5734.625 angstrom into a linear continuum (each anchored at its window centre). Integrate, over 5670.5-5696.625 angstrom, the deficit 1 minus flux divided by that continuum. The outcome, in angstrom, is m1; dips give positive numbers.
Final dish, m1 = 0.25 angstrom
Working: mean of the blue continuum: 6.88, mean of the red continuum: 6.92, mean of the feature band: 6.83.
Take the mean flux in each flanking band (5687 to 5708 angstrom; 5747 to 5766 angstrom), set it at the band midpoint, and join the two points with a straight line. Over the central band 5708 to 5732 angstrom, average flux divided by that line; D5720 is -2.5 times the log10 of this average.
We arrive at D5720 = -0.01 mag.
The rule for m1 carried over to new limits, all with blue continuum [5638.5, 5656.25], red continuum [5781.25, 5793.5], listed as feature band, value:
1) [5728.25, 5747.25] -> -0.3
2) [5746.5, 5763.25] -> -0.2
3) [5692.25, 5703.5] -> 0.0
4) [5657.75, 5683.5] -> 0.4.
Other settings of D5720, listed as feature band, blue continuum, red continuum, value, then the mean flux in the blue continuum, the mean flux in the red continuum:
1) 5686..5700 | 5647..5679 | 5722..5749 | 0.00 mag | 6.84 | 6.95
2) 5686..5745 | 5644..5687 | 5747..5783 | -0.01 mag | 6.84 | 6.86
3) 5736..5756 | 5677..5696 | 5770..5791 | -0.01 mag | 6.84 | 6.8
